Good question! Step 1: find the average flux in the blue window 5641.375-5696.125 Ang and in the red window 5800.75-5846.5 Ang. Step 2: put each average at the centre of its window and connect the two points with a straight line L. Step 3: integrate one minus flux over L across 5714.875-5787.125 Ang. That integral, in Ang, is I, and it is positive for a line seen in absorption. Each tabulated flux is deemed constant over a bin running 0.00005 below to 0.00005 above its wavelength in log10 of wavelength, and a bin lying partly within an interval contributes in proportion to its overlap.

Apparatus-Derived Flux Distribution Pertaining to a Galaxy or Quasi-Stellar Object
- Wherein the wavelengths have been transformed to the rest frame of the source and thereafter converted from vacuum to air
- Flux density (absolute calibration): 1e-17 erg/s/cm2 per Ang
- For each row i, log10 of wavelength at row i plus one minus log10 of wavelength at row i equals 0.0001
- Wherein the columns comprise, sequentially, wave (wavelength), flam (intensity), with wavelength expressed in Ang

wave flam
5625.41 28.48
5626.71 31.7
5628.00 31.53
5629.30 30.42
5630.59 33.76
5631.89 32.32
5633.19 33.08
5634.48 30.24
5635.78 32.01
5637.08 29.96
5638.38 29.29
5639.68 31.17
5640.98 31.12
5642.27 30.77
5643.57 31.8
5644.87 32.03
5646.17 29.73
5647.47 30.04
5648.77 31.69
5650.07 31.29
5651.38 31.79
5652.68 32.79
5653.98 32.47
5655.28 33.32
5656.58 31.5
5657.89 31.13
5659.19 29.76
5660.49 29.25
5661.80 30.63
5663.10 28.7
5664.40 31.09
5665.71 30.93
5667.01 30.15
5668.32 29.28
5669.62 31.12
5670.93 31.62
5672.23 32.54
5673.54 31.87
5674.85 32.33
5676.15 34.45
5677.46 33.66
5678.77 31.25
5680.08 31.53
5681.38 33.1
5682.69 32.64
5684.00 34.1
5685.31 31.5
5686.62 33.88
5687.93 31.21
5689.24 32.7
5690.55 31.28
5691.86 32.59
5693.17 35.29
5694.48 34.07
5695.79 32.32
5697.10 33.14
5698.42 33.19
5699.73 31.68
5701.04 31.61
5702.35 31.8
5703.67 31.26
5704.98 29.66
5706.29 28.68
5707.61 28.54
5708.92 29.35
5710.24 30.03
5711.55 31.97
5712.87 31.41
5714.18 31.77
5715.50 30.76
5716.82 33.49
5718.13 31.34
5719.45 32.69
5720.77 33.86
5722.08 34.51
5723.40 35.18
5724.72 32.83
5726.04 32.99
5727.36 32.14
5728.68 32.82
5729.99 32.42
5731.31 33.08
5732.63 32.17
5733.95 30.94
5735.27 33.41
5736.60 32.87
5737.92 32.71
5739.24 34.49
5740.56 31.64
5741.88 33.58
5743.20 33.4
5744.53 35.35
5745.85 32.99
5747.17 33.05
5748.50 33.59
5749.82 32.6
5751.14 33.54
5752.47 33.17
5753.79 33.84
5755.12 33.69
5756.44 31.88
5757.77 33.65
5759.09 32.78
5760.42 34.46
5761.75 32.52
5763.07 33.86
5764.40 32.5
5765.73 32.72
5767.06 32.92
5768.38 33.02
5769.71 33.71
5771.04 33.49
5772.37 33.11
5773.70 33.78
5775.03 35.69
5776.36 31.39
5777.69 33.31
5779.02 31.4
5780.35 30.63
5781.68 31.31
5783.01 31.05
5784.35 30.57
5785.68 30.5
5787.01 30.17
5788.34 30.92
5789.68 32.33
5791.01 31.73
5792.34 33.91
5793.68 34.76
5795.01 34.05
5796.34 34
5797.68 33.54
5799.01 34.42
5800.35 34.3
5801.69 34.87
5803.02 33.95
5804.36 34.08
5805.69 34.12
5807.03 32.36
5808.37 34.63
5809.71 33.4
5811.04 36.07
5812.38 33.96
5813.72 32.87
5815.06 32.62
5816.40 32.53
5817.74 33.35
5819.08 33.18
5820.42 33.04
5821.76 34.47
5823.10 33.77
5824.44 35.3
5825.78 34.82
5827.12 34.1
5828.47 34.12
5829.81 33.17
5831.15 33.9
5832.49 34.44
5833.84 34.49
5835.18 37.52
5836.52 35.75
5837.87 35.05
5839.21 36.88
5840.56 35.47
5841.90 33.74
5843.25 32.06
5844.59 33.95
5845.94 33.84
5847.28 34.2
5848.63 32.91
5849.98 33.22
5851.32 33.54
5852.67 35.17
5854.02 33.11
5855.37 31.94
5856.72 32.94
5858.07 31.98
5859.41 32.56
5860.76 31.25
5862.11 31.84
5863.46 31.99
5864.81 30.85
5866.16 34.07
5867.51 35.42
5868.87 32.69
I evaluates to 0.4 Ang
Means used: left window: 31.8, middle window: 32.8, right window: 34.2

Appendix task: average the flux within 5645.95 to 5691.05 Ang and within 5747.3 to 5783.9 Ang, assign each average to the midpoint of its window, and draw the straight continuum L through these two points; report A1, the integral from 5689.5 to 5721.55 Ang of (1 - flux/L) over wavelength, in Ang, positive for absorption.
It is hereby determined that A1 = 0.4 Ang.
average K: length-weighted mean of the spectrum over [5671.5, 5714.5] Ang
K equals 32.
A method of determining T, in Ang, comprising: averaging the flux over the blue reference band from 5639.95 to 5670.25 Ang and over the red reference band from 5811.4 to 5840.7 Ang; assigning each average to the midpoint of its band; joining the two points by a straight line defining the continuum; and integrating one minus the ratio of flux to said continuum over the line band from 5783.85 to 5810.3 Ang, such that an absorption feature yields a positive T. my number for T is 0.5 Ang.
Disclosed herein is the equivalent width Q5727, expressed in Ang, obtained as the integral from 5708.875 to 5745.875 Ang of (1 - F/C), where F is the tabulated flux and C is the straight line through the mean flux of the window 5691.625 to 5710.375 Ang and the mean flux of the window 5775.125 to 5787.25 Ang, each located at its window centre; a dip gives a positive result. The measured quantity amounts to -1.37 Ang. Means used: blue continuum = 31.6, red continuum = 31.4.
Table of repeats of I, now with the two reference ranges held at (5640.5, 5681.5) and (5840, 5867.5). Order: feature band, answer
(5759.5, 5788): -0.1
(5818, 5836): -0.8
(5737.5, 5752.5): -0.6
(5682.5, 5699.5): -0.7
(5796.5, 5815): -0.8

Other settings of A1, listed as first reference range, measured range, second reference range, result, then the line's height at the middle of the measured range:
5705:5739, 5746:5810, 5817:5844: 0.49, 33.3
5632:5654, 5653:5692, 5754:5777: 0.01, 31.7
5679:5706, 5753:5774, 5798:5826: 0.02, 33.3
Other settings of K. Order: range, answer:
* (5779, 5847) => 33.6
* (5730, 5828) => 33.2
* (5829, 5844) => 34.8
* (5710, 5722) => 32.1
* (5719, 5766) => 33.2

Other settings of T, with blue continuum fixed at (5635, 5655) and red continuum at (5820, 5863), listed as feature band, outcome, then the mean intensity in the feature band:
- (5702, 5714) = 0.66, 30.3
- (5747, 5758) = -0.18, 33.2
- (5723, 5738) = -0.17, 32.7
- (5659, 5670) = 0.49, 30.1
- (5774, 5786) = 0.43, 31.9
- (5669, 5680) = -0.24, 32.3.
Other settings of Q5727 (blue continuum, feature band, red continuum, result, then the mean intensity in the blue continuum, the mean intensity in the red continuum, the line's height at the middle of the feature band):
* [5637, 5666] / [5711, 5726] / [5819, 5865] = -0.4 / 31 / 33.8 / 32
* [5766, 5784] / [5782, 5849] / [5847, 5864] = -2.0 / 32.6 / 32.8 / 32.7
